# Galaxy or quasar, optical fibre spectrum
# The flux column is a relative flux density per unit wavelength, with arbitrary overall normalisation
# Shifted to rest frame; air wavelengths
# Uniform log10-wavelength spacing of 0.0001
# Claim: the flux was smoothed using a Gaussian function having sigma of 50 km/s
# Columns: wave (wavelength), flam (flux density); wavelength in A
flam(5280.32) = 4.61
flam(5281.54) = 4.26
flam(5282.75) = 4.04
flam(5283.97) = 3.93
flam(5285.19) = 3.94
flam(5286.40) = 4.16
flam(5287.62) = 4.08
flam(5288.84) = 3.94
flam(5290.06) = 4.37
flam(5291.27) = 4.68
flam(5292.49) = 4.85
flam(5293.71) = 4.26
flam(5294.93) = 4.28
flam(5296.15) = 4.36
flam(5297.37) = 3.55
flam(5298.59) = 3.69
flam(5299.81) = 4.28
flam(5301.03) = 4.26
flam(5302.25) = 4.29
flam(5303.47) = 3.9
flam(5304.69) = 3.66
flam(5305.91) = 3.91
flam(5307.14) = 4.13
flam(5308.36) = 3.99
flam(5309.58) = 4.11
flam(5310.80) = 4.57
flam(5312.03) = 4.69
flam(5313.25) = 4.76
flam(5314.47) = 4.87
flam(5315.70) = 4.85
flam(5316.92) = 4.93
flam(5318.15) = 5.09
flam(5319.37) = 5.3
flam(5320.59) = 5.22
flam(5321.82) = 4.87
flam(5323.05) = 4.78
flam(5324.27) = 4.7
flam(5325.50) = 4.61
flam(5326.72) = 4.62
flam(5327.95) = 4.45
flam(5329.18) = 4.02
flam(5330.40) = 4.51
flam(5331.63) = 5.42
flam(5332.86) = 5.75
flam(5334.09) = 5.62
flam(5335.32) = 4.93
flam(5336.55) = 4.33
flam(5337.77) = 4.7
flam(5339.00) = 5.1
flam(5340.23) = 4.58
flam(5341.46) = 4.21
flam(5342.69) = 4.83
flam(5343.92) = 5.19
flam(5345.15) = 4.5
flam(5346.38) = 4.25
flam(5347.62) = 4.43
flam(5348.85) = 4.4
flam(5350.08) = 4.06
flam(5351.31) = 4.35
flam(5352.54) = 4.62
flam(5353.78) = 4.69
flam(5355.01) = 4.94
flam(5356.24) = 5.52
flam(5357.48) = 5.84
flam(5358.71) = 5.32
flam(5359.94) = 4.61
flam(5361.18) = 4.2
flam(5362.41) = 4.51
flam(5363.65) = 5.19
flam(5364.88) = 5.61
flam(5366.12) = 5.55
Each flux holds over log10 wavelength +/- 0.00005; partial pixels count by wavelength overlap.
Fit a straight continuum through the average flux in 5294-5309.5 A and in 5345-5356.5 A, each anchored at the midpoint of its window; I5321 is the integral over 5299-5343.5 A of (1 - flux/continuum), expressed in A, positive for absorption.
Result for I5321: -4.1 A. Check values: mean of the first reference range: 4.03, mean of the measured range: 4.63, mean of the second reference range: 4.55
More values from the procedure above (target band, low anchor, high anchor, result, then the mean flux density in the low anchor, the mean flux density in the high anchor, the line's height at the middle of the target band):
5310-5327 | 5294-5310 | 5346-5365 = -2.3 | 4.04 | 4.77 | 4.26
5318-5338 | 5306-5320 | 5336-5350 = -1.2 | 4.64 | 4.57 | 4.61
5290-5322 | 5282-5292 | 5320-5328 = 0.3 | 4.16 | 4.77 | 4.47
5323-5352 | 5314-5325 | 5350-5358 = 1.5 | 4.95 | 4.9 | 4.92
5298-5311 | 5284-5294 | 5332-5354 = 1.0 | 4.27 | 4.7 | 4.39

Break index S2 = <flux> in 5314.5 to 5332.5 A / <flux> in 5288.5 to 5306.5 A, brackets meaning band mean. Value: 1.2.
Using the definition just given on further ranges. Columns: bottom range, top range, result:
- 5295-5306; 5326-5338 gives 1.21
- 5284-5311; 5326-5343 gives 1.16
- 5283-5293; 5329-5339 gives 1.17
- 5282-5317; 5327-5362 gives 1.12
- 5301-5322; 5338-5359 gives 1.05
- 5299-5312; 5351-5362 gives 1.19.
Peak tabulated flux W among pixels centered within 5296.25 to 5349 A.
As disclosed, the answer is 5.75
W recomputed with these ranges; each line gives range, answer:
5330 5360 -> 5.84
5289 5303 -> 4.85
